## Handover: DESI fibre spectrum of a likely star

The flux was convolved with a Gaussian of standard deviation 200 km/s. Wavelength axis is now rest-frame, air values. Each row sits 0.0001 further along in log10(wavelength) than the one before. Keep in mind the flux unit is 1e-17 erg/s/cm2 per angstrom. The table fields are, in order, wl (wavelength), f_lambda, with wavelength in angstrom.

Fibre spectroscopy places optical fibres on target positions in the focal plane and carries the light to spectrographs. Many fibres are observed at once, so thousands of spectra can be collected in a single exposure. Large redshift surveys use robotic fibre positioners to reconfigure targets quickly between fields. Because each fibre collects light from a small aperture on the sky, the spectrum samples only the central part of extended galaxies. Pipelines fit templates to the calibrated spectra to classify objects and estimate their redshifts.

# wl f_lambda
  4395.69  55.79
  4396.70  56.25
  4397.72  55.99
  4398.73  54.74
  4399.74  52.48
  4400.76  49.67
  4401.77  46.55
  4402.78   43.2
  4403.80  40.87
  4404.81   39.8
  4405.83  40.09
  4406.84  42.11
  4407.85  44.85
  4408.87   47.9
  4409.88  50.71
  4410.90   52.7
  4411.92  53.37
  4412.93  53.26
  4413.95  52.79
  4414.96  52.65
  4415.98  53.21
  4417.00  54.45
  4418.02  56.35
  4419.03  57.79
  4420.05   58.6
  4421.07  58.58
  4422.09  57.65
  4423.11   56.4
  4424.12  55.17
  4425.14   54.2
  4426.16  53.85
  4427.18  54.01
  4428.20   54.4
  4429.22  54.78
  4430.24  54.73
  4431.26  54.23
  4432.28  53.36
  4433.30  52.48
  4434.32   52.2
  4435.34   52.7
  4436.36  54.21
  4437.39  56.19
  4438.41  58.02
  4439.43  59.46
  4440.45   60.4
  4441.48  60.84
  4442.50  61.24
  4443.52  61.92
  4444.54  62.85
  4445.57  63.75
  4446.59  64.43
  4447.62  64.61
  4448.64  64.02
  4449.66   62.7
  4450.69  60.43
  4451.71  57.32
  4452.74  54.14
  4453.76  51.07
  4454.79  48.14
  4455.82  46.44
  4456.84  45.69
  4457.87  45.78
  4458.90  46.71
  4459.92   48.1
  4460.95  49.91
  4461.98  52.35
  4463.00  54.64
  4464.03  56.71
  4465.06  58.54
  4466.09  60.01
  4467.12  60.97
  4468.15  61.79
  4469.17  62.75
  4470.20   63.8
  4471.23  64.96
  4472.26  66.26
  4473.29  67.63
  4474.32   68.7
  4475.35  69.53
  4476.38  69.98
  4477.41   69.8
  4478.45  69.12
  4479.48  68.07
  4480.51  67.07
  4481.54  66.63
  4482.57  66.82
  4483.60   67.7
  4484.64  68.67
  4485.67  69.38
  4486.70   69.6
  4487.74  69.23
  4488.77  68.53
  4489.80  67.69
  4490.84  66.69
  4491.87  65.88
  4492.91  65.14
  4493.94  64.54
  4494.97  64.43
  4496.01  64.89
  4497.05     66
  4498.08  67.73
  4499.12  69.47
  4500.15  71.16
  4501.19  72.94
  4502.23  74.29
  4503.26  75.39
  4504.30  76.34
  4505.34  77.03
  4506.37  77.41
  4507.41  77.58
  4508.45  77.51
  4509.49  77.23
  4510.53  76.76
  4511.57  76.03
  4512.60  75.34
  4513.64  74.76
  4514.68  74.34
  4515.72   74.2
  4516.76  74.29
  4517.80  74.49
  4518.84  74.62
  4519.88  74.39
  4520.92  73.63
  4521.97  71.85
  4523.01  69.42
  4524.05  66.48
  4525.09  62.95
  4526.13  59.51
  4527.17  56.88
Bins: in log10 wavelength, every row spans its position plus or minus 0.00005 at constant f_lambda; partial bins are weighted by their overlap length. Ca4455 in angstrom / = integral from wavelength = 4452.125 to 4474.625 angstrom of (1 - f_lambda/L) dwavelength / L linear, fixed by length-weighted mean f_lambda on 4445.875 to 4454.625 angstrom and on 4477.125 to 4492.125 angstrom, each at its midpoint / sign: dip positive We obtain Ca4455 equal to 2.5 angstrom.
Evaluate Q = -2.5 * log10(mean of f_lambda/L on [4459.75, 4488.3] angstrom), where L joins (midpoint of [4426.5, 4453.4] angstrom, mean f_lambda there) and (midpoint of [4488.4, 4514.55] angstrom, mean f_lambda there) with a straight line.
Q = 0.03 mag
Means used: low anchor 58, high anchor 71.7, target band 64.1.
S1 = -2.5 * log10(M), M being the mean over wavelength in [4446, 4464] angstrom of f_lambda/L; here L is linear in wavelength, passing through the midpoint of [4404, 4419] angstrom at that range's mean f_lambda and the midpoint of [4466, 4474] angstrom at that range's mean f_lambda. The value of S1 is 0.12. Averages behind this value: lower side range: 49.7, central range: 54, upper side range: 63.9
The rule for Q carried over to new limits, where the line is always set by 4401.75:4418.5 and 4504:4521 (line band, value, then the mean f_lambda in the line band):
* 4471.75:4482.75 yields -0.030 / 68.2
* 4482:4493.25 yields 0.021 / 67.8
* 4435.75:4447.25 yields -0.062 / 60.2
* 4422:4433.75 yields -0.026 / 54.5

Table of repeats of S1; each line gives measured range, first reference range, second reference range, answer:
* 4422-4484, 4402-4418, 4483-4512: 0.01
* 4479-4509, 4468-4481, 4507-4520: 0.02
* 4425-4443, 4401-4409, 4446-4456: -0.07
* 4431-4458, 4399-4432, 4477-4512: 0.03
